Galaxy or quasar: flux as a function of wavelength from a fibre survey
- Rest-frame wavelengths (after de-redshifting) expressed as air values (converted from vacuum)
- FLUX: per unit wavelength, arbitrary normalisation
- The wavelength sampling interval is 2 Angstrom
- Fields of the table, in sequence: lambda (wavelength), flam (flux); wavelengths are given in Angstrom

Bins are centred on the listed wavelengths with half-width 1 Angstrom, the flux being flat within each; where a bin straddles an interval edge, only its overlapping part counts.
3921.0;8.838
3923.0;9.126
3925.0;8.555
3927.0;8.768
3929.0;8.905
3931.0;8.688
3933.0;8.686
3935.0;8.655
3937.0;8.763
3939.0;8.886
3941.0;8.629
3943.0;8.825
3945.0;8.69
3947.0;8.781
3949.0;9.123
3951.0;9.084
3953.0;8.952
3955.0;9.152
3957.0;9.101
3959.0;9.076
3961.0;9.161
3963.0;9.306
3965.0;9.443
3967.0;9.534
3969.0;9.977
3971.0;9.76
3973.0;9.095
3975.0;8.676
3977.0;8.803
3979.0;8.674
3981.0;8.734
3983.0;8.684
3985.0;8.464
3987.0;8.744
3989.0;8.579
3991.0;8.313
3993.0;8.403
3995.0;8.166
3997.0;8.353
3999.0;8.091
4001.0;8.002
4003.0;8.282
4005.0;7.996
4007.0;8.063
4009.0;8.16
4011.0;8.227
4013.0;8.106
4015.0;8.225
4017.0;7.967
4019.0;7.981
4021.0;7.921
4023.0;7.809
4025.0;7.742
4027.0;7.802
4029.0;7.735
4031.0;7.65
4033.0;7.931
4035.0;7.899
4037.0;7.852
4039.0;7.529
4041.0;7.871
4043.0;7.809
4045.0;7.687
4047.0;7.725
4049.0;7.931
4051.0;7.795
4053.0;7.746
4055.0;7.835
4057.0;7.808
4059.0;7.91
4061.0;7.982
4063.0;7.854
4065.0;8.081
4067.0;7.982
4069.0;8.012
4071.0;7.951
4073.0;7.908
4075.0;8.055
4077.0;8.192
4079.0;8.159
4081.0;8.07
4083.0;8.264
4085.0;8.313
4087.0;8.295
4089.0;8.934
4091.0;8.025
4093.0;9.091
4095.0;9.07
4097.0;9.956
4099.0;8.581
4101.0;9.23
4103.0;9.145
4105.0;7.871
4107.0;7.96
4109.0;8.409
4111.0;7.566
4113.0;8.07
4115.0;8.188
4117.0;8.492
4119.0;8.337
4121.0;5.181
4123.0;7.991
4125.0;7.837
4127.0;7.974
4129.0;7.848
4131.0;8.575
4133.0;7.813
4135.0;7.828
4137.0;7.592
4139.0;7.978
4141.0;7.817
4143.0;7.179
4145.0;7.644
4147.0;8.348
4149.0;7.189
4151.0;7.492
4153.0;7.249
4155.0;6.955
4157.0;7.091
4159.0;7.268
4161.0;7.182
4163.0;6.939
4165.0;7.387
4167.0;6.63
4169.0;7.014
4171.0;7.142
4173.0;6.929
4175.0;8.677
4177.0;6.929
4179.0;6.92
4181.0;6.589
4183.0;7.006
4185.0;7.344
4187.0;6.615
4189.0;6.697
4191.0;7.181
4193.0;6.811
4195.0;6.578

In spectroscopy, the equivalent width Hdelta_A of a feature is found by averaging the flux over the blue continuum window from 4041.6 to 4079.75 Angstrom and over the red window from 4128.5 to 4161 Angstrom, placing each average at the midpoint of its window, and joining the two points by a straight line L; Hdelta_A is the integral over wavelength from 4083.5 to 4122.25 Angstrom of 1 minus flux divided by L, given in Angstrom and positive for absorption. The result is -3.0 Angstrom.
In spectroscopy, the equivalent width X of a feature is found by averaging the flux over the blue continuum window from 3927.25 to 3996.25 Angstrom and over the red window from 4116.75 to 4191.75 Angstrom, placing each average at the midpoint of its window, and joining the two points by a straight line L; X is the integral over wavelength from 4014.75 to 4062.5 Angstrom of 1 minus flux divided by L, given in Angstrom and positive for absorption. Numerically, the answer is 2.6 Angstrom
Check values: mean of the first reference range 8.89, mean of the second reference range 7.38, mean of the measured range 7.83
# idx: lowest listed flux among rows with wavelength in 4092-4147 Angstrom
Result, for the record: 5.181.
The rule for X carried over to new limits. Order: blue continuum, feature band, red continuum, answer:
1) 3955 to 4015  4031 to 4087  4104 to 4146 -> 2.0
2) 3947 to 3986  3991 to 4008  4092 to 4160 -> 1.3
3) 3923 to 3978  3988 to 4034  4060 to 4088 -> 2.6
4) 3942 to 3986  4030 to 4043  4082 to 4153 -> 1.2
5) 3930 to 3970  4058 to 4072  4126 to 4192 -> 0.2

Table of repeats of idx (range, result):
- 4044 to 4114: 7.566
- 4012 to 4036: 7.65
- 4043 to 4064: 7.687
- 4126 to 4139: 7.592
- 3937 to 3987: 8.464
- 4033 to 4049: 7.529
